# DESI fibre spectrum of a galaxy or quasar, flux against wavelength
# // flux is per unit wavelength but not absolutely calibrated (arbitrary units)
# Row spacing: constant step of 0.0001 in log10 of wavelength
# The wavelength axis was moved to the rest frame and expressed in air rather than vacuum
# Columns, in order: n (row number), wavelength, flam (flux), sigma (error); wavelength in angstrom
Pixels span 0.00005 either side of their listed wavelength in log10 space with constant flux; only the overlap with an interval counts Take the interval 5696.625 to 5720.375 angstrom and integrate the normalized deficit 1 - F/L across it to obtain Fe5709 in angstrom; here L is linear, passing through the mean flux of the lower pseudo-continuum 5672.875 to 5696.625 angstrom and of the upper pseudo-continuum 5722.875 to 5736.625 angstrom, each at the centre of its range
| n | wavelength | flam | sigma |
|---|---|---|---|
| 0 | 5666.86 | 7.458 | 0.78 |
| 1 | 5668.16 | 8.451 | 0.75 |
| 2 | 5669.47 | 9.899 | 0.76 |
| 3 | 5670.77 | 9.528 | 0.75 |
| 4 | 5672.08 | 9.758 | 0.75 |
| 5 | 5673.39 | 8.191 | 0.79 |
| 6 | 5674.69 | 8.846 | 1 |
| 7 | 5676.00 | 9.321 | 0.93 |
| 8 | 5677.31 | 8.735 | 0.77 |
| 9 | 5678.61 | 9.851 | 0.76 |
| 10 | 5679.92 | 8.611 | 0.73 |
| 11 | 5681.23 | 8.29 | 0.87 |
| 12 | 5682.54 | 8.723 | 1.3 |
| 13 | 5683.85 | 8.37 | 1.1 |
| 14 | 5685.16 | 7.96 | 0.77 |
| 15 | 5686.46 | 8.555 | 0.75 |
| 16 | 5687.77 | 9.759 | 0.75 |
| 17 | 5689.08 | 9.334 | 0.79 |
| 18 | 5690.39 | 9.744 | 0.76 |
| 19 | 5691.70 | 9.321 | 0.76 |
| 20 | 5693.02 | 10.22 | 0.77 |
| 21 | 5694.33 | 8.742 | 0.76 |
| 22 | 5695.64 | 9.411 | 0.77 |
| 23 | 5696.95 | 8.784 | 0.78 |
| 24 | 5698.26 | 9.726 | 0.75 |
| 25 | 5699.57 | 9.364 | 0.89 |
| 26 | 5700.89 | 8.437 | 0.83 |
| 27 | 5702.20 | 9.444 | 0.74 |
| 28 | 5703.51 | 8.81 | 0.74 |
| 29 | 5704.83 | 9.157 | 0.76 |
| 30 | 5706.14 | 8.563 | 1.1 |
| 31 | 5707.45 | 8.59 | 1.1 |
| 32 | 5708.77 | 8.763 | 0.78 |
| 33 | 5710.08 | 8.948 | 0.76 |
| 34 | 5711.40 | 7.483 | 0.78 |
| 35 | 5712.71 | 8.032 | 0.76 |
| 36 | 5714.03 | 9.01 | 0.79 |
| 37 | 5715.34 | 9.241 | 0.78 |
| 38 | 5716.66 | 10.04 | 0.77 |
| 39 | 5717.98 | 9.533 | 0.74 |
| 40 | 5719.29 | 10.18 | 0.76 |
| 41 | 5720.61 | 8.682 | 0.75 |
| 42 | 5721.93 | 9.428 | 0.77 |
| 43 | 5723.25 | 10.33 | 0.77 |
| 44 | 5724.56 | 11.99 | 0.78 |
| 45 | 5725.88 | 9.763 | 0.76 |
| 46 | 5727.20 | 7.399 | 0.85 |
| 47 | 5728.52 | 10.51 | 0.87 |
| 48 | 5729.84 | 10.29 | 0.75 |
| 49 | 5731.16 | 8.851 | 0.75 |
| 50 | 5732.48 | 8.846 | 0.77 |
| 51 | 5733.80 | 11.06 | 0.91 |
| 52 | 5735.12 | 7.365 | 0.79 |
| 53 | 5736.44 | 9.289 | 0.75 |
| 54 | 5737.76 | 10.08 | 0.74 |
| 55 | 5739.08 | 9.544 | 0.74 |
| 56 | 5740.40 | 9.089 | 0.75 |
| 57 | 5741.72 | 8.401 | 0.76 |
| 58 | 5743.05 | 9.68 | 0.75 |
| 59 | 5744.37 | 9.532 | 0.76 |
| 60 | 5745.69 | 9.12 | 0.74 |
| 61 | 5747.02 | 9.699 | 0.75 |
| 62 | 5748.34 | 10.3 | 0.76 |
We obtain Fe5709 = 0.8 angstrom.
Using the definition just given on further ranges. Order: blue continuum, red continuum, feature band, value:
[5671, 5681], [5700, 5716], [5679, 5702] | -0.4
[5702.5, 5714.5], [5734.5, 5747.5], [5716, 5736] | -1.6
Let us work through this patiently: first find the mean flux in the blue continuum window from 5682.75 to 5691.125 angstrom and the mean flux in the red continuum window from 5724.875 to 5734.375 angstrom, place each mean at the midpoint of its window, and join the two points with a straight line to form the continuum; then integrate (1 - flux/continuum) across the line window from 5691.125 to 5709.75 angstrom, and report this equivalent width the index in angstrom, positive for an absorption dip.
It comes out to 0.1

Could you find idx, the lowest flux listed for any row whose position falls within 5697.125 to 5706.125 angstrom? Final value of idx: 8.437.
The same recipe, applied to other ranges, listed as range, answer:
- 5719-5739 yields 7.365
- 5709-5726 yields 7.483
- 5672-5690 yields 7.96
